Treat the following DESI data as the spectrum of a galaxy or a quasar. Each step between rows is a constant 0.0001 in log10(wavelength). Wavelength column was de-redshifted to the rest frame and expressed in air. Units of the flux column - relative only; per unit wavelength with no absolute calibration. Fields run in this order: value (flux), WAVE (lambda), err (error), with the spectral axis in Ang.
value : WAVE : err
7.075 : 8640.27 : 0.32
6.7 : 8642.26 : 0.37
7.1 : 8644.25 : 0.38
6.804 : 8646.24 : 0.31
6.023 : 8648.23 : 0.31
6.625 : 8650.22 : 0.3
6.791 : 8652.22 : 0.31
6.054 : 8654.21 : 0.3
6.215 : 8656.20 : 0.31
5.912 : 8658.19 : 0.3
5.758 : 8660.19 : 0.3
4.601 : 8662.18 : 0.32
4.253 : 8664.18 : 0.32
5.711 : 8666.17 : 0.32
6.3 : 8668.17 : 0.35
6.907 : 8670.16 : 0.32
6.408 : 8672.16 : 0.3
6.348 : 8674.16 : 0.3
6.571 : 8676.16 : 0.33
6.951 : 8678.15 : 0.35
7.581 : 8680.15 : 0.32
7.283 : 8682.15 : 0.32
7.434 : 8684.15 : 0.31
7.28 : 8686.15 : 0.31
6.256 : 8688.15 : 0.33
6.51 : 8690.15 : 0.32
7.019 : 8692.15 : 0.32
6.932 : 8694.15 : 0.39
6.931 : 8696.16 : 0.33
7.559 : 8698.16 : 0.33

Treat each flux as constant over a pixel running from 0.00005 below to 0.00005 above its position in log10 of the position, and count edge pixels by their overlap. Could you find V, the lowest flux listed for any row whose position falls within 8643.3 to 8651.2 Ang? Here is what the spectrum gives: 6.023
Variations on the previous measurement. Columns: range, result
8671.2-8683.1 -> 6.348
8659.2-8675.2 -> 4.253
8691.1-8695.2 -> 6.932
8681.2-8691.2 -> 6.256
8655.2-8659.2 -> 5.912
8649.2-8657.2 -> 6.054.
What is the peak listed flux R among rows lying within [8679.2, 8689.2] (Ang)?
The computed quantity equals 7.581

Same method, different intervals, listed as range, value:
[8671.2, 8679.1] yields 6.951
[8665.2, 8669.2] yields 6.3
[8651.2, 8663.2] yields 6.791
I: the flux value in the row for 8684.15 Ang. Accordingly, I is 7.434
